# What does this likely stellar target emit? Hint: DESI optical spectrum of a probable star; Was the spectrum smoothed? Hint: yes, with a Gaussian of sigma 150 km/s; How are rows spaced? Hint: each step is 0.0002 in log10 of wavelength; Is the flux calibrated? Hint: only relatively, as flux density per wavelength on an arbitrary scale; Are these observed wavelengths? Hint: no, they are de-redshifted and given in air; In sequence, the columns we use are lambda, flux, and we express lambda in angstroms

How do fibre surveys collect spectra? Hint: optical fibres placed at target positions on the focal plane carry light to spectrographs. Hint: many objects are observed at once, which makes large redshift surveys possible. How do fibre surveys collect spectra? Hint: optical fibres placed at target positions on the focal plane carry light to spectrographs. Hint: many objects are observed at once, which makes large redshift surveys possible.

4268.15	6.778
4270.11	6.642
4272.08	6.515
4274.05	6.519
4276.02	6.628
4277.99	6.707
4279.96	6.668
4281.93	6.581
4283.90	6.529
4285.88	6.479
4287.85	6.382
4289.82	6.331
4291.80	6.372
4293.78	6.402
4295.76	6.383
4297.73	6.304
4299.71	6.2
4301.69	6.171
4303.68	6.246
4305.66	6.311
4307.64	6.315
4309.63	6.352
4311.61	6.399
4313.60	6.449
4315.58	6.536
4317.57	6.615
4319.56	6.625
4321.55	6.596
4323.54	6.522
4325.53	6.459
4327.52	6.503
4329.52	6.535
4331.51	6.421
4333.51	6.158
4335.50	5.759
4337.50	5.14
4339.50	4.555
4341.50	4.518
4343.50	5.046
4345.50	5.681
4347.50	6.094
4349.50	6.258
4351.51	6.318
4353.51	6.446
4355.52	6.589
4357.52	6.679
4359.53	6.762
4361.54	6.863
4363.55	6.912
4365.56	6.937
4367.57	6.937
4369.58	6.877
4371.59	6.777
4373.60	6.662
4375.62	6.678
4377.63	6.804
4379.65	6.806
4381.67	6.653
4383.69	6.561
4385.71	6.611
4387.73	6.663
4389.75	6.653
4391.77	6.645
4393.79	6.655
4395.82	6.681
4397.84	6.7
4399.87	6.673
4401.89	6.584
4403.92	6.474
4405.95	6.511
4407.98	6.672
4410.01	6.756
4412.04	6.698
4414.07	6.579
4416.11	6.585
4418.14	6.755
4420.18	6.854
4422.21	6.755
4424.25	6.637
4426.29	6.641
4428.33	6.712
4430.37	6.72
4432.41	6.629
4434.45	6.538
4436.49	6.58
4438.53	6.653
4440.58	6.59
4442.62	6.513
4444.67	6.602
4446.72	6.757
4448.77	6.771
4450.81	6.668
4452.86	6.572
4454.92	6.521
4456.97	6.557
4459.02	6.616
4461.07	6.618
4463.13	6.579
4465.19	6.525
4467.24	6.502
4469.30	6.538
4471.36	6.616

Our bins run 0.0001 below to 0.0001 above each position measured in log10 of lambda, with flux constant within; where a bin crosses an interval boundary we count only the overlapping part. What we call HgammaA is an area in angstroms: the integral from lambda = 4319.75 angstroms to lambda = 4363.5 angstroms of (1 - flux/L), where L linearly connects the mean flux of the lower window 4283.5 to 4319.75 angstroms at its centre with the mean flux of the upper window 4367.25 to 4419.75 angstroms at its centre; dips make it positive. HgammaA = 2.6 angstroms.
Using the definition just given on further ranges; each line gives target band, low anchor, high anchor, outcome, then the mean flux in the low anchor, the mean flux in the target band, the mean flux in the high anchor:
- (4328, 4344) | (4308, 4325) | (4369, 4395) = 2.4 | 6.5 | 5.56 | 6.69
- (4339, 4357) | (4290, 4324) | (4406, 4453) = 2.0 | 6.4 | 5.78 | 6.66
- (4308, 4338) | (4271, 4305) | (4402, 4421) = 0.6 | 6.43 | 6.36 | 6.65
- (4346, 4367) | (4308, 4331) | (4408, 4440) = 0.0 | 6.5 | 6.57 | 6.67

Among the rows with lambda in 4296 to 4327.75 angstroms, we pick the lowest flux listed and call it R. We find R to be 6.171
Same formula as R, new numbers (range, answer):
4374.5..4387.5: 6.561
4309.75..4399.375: 4.518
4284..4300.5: 6.2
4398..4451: 6.474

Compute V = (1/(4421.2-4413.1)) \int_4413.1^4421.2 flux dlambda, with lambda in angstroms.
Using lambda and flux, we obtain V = 6.69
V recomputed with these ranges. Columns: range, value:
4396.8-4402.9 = 6.66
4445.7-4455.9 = 6.66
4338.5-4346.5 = 4.95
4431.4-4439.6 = 6.6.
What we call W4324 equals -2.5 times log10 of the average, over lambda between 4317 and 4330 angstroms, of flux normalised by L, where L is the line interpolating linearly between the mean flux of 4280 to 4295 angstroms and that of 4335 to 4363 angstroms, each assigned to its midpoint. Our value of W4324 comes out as -0.069 mag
